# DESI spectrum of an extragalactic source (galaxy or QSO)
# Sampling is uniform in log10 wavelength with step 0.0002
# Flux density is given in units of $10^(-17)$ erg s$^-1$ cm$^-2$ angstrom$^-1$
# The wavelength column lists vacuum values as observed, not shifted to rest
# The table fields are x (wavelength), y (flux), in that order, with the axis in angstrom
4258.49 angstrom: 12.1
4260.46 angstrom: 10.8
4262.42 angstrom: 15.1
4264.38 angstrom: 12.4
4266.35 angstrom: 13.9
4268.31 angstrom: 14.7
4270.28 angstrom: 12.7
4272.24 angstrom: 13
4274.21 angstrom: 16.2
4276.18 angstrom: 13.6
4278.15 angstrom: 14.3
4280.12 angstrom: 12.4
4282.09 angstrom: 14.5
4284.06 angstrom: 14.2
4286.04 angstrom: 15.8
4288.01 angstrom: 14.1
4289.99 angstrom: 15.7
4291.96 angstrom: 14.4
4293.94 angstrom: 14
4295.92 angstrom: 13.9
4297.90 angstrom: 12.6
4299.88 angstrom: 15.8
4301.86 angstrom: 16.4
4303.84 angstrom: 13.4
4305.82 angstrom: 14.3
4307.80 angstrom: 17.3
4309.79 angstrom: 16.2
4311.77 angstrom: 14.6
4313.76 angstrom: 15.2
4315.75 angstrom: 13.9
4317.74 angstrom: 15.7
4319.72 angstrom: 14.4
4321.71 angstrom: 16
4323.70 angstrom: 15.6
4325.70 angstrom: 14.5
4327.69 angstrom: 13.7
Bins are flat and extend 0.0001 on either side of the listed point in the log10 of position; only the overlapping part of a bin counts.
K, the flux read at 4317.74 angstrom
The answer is 15.7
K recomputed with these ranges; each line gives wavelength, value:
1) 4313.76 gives 15.2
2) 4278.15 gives 14.3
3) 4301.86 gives 16.4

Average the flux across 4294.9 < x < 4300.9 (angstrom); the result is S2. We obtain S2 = 14.1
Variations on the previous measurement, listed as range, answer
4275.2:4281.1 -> 13.4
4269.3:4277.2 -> 13.9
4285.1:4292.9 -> 15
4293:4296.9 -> 13.9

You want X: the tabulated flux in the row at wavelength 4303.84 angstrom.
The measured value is 13.4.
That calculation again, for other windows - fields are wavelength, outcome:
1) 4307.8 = 17.3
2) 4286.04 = 15.8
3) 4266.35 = 13.9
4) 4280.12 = 12.4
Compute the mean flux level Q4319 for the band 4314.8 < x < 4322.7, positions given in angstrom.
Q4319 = 15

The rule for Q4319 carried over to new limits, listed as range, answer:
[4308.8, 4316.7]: 15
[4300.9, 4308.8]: 15.3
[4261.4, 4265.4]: 13.7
